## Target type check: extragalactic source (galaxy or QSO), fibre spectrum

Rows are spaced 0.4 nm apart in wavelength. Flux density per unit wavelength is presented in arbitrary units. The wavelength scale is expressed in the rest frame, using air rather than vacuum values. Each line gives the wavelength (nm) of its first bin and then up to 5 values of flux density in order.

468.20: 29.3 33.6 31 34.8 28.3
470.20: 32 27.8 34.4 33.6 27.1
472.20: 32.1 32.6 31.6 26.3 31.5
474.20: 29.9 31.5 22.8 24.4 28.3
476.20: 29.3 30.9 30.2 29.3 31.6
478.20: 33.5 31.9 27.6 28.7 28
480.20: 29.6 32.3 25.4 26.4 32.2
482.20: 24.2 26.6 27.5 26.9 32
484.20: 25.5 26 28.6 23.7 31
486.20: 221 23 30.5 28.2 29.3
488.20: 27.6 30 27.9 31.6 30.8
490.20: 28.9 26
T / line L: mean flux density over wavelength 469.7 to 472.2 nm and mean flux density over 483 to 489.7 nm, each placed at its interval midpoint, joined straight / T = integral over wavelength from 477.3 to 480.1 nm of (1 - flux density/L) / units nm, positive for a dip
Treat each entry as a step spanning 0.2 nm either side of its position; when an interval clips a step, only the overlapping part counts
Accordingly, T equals 0.41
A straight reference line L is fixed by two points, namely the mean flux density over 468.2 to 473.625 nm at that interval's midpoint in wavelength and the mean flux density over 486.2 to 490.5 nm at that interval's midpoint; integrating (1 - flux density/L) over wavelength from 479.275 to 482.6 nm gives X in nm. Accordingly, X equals 0.631 nm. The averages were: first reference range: 31.1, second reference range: 37.7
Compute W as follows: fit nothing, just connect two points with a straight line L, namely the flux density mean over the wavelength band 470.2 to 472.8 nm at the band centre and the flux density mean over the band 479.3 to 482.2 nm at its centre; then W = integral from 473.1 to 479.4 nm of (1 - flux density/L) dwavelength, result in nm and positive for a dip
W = 0.13 nm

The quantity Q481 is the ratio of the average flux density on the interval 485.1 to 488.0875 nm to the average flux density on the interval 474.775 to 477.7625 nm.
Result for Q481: 1.9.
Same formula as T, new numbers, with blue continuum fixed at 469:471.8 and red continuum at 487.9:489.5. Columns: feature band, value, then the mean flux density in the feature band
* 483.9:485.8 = 0.180 nm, 26.8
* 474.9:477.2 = 0.213 nm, 27.9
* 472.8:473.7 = 0.053 nm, 29.2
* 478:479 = -0.042 nm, 31.7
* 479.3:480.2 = 0.049 nm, 28.6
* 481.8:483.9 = 0.154 nm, 27.7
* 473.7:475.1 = 0.079 nm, 29.2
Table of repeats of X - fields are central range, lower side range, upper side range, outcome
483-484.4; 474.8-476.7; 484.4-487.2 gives 0.60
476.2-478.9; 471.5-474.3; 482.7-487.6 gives 0.33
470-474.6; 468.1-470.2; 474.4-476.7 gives -0.18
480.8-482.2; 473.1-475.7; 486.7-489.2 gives 0.04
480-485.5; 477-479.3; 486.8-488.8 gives 0.41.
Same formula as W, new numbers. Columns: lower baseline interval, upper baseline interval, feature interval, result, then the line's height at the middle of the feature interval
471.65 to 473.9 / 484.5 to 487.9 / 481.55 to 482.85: 0.49 nm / 44.3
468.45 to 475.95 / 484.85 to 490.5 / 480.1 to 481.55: 0.33 nm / 36.8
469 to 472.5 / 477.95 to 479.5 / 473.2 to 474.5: 0.07 nm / 31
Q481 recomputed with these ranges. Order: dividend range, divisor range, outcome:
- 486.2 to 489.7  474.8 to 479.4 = 1.36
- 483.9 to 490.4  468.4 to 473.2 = 1.27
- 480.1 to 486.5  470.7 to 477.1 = 1.34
